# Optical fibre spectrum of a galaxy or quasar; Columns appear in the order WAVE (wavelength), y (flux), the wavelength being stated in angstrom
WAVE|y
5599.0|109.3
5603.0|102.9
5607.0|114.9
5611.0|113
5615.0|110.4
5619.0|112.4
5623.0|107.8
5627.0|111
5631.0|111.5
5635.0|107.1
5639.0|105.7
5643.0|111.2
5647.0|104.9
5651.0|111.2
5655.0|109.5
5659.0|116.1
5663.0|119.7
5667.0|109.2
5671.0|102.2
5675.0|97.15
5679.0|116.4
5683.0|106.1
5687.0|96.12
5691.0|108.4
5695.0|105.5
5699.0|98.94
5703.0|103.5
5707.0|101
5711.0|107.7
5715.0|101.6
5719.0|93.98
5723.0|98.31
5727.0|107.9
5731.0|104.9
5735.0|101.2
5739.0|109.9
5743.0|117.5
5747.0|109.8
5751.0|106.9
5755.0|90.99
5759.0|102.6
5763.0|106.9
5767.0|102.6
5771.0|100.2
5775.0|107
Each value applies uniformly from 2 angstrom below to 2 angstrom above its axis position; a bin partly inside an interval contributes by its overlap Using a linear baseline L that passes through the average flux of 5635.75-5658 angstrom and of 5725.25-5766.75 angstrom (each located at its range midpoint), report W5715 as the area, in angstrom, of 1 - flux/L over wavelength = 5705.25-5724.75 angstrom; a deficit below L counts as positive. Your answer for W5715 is 1.1 angstrom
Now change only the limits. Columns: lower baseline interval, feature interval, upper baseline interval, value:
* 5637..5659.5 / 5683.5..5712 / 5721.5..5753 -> 1.35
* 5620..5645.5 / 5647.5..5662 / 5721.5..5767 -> -0.50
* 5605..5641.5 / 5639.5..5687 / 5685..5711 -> -1.10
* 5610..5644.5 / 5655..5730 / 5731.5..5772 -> 1.56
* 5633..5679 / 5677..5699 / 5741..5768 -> 0.40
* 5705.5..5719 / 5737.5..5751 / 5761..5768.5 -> -1.02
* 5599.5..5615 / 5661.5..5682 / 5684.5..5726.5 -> -0.75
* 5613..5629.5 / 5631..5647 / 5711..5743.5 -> 0.19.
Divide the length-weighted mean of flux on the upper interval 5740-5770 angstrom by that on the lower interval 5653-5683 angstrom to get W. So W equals 1.0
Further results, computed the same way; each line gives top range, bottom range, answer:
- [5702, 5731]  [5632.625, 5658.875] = 0.94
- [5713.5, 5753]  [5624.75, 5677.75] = 0.97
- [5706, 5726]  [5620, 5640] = 0.93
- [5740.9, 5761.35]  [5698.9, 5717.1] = 1.03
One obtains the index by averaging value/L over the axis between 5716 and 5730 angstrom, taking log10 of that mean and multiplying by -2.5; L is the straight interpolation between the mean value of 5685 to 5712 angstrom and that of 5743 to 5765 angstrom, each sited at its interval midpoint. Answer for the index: 0.03 mag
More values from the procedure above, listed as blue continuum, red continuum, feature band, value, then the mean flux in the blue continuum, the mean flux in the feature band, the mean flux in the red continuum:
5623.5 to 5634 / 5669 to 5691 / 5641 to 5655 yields -0.01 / 110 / 109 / 104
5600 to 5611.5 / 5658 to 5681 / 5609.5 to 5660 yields 0.00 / 110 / 110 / 110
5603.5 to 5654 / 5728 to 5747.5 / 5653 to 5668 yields -0.04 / 110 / 114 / 109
